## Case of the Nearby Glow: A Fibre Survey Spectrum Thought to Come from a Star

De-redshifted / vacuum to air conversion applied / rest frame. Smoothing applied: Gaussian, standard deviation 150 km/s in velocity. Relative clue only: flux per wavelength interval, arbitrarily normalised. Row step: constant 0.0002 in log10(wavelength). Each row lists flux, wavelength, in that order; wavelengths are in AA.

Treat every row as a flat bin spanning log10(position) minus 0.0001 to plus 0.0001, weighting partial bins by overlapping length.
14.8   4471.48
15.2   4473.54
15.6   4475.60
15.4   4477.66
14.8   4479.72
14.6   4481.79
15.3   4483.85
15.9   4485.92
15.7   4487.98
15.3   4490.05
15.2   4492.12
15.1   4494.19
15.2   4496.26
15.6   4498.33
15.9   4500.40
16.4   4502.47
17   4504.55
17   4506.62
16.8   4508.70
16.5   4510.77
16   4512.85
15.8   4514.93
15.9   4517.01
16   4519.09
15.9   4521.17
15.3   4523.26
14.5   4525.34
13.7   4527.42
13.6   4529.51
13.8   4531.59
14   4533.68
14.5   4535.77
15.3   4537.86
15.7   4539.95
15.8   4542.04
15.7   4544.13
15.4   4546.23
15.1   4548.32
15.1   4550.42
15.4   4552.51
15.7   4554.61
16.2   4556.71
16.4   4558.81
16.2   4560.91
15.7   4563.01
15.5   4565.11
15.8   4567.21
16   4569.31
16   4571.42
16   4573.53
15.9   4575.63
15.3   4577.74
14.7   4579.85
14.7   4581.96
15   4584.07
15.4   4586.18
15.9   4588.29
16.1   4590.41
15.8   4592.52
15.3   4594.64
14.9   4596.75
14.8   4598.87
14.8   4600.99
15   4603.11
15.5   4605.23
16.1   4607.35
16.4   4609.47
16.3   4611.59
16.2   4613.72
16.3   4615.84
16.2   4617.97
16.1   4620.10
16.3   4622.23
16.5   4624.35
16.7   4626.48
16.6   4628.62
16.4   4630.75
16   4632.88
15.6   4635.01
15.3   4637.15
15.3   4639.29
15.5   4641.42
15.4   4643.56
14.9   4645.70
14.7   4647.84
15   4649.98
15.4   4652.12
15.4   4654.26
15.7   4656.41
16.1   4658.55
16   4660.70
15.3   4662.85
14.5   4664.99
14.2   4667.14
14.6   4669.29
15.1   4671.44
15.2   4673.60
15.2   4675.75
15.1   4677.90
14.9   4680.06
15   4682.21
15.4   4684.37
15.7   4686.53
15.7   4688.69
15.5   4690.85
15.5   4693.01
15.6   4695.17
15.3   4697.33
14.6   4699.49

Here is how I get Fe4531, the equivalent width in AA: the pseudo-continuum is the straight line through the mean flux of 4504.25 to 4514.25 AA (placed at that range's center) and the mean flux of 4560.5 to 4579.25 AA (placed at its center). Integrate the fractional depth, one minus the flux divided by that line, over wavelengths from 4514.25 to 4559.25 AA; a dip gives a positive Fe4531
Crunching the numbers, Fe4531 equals 2.86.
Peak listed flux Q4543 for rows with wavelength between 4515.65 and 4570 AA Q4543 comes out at 16.4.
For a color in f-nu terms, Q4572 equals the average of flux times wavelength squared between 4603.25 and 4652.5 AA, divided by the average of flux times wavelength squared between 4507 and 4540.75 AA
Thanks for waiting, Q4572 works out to 1.09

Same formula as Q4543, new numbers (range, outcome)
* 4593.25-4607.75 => 16.1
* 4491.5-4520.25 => 17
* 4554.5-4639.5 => 16.7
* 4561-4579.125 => 16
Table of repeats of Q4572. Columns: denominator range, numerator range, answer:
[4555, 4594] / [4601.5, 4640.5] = 1.04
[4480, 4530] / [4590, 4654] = 1.06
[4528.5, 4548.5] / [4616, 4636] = 1.14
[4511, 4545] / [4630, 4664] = 1.08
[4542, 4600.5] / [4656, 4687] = 1.02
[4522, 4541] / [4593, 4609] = 1.09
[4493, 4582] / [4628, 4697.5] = 1.04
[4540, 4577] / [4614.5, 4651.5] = 1.04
